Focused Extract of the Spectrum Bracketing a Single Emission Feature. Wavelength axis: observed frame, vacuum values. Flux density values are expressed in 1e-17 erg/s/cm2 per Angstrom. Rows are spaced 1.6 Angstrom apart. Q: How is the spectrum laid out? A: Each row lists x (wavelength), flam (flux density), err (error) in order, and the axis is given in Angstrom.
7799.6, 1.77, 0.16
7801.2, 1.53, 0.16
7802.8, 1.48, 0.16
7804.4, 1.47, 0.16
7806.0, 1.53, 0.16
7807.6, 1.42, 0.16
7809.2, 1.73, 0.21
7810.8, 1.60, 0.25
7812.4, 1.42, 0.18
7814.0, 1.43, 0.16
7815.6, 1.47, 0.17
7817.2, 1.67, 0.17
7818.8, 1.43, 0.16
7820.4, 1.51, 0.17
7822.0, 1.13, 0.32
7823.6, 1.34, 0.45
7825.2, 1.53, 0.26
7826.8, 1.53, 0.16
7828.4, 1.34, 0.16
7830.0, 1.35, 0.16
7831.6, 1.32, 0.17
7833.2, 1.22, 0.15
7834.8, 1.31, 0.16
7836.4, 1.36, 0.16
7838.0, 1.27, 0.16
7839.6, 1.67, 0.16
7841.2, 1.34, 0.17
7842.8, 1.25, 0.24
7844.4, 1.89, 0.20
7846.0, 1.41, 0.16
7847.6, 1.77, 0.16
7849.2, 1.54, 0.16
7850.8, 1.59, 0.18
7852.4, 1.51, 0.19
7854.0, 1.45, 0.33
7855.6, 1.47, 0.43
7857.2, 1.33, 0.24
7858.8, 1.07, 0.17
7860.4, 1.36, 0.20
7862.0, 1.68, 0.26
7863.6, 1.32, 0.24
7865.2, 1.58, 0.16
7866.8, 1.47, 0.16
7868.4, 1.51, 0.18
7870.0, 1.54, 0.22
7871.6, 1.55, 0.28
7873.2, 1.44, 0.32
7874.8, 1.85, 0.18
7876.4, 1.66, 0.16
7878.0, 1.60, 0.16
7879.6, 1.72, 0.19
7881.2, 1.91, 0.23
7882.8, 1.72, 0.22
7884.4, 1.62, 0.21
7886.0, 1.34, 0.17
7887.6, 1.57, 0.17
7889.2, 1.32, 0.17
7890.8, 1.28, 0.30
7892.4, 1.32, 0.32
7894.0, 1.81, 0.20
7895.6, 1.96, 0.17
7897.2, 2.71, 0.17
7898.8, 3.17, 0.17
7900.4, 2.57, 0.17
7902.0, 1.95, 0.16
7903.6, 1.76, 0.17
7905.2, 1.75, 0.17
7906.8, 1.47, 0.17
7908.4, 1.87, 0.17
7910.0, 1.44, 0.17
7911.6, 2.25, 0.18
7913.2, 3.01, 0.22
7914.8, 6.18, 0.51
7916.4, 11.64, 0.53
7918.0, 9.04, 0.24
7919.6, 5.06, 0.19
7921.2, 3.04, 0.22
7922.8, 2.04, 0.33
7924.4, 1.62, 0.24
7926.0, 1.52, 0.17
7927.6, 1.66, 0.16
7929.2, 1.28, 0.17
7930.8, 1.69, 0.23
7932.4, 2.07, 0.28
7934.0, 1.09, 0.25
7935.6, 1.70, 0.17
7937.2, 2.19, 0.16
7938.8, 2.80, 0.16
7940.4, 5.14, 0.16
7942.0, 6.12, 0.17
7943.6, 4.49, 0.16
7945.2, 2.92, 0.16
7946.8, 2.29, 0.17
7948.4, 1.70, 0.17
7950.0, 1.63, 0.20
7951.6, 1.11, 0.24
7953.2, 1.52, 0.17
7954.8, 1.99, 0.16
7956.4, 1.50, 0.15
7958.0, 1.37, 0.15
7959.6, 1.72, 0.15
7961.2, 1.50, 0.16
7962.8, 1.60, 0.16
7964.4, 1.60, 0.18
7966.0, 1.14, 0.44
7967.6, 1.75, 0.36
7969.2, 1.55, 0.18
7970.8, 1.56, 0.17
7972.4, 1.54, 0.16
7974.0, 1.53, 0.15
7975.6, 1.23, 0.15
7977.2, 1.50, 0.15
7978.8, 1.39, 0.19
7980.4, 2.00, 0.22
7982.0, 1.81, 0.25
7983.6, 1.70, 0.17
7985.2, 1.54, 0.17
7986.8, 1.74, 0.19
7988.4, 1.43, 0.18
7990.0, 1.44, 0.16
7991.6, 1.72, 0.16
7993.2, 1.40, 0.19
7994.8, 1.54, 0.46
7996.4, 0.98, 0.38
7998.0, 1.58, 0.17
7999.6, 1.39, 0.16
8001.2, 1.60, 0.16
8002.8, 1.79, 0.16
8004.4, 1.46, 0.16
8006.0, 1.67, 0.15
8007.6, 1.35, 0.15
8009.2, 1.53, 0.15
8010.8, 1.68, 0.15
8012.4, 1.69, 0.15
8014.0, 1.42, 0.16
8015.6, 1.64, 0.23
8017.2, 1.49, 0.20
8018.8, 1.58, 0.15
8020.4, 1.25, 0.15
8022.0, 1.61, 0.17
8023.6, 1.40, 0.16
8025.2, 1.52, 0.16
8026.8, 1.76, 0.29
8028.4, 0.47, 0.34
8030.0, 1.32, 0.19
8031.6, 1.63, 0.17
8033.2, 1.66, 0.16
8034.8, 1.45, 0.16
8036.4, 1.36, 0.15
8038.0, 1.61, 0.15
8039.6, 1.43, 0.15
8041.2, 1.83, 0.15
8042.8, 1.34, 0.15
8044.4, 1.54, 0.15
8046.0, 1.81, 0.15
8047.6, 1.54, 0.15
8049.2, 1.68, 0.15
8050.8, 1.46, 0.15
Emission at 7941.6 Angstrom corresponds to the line [N II]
